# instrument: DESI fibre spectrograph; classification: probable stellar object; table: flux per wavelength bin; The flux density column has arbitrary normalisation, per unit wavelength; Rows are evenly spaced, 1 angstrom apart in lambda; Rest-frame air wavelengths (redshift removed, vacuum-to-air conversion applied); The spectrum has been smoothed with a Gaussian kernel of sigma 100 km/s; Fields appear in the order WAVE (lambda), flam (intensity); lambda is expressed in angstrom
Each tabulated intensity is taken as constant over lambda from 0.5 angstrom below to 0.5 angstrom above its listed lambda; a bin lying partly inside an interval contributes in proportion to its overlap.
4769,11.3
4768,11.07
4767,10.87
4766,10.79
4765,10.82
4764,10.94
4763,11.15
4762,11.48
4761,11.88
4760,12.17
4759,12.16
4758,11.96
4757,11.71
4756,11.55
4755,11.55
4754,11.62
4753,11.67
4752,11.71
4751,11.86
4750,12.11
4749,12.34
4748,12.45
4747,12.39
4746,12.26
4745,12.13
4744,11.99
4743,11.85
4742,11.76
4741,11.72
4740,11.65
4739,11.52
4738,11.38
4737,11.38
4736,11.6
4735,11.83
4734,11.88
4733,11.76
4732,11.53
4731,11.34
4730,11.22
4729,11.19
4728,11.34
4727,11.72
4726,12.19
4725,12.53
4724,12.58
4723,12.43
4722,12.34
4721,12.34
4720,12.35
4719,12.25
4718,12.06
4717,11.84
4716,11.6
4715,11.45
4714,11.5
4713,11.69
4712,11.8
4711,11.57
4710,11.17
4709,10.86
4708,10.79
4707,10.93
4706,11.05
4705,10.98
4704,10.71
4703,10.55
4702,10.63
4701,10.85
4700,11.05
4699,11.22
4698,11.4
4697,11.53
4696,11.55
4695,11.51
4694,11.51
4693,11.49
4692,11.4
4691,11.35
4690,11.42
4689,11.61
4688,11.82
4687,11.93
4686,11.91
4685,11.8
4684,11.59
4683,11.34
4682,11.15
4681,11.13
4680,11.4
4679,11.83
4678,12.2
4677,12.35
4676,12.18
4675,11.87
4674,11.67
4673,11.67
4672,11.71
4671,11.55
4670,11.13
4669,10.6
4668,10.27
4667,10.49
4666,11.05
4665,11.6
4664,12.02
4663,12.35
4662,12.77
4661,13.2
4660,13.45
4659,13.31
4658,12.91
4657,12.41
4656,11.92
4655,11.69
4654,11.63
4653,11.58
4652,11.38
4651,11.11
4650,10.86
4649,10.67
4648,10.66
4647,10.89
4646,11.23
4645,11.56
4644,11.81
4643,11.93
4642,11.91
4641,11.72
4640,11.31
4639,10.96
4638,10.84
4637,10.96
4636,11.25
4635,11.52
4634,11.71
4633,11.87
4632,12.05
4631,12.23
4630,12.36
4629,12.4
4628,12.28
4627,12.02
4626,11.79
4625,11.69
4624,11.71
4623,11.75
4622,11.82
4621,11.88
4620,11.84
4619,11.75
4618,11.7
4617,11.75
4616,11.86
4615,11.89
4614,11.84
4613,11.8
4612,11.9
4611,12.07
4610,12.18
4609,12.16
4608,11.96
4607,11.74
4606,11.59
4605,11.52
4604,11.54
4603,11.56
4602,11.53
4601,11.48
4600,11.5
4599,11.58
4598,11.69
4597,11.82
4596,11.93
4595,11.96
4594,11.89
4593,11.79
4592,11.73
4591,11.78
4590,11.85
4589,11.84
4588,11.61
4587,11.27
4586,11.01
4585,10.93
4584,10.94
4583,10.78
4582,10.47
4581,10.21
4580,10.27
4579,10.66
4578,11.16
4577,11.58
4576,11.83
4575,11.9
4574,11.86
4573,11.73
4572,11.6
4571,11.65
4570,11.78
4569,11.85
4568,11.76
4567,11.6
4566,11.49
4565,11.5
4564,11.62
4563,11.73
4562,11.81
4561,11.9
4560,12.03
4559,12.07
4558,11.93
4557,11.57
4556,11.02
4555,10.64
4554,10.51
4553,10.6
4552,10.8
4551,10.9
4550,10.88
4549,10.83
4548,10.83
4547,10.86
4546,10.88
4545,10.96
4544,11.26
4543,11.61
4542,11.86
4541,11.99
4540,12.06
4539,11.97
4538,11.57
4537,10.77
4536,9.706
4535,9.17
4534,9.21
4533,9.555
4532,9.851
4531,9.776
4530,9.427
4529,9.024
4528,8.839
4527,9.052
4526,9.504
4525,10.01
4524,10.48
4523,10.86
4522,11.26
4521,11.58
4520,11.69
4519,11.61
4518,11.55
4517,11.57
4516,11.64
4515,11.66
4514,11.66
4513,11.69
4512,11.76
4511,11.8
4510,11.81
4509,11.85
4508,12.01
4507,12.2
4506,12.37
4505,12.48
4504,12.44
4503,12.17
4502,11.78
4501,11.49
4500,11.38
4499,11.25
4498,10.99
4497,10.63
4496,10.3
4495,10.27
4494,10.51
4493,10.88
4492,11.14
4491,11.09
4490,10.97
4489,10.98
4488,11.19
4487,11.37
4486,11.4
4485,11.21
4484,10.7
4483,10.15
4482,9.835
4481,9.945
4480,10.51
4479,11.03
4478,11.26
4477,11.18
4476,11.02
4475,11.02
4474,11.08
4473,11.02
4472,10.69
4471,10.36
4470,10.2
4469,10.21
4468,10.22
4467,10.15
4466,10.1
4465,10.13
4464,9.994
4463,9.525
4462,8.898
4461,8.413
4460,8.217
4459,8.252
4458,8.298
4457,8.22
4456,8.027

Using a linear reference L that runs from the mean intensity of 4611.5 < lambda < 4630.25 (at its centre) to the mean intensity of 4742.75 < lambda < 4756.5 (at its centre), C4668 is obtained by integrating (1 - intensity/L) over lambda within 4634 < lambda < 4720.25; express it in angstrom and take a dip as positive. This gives 2.8 angstrom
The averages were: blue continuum 11.9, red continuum 12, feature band 11.5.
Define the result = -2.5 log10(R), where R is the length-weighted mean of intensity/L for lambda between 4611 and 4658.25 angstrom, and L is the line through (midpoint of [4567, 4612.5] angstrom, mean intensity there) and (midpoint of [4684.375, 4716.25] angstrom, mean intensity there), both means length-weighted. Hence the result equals -0.020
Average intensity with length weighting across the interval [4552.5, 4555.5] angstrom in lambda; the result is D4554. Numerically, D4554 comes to 10.6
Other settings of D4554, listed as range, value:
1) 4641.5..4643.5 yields 11.9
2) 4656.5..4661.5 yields 13.1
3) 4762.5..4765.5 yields 11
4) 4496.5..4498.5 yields 10.8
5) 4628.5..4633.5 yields 12.2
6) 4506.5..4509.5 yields 12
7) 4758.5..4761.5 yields 12.1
